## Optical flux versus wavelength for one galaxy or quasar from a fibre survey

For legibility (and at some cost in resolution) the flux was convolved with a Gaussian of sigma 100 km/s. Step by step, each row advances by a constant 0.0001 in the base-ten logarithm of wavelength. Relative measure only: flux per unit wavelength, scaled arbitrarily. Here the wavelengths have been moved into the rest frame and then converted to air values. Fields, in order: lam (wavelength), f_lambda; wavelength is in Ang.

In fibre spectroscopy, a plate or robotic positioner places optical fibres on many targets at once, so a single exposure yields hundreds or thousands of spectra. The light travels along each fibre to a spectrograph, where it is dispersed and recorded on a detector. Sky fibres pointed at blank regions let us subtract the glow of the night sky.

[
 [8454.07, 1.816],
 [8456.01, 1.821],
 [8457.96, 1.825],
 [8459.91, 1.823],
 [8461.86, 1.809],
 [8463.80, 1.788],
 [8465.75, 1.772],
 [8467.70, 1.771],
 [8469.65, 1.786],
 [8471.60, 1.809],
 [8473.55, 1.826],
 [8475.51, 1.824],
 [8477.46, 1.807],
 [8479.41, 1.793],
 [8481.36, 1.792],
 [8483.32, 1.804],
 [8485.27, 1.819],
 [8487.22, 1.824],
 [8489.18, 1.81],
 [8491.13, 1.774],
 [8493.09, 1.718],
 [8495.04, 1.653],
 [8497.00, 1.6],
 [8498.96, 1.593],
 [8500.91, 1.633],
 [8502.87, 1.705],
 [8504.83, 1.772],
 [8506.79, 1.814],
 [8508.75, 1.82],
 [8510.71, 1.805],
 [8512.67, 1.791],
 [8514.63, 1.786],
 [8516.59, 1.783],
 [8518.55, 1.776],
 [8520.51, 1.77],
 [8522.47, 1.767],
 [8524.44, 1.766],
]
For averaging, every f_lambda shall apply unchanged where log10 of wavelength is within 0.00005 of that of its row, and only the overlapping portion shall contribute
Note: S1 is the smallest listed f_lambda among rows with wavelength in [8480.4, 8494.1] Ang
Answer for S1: 1.718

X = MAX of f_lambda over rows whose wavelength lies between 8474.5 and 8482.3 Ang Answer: 1.824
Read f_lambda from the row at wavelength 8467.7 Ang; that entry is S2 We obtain 1.771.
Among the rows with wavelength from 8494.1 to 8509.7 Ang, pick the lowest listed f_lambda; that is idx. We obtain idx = 1.593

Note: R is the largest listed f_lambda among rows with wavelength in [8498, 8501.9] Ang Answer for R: 1.633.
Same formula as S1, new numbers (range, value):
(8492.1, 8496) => 1.653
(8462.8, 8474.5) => 1.771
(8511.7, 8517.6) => 1.783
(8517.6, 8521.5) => 1.77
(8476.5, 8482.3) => 1.792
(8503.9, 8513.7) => 1.772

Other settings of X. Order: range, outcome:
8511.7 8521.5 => 1.791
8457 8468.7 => 1.825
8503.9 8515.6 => 1.82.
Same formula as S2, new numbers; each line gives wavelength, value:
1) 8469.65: 1.786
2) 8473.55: 1.826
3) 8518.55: 1.776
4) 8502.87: 1.705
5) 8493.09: 1.718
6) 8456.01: 1.821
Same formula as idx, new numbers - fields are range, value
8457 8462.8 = 1.809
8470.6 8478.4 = 1.807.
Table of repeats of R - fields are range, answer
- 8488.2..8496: 1.81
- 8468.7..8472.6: 1.809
